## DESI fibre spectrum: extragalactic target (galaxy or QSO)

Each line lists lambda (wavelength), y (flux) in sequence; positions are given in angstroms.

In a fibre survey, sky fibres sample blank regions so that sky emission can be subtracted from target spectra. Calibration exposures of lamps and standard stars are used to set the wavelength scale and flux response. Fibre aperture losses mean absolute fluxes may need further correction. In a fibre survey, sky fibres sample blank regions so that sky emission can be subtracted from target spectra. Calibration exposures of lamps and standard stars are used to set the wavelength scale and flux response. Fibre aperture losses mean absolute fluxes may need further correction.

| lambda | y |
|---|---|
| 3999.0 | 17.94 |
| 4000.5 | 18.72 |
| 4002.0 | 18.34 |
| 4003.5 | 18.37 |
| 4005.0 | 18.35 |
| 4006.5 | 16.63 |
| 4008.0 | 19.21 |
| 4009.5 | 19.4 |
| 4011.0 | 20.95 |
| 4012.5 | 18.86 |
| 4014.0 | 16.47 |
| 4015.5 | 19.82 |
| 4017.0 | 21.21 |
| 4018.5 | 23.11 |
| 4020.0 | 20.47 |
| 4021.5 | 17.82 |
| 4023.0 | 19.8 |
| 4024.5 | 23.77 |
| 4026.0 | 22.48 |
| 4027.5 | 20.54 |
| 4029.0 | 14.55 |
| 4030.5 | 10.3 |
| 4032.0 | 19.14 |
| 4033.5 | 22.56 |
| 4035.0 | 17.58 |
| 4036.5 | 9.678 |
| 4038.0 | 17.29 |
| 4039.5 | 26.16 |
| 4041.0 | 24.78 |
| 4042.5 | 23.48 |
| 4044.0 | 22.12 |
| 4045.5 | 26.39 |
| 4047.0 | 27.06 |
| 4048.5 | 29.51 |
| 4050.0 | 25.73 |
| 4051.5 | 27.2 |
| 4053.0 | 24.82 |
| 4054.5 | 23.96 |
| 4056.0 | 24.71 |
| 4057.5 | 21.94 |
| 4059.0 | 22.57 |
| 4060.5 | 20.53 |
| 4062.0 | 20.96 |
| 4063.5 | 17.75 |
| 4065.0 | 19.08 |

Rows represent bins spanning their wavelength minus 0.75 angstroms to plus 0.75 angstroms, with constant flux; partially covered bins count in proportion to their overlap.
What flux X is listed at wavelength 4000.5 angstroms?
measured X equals 18.72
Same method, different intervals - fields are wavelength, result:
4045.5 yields 26.39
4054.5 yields 23.96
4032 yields 19.14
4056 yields 24.71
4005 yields 18.35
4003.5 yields 18.37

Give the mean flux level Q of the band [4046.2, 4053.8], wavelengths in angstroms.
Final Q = 26.8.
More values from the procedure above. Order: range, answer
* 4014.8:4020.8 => 21.1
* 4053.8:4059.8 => 23.3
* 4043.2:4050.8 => 26.2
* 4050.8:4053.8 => 26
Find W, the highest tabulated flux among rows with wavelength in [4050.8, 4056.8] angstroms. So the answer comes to 27.2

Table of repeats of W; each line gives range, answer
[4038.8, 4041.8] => 26.16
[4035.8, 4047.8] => 27.06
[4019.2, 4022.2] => 20.47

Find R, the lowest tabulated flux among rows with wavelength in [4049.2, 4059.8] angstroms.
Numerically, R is 21.94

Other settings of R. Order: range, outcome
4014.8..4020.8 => 19.82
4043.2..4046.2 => 22.12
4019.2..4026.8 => 17.82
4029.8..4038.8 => 9.678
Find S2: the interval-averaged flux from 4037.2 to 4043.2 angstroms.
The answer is 22.8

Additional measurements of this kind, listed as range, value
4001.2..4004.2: 18.4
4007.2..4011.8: 19.8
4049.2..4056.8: 25.3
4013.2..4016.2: 18.1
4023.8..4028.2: 22.3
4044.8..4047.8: 26.8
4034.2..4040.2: 17.6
